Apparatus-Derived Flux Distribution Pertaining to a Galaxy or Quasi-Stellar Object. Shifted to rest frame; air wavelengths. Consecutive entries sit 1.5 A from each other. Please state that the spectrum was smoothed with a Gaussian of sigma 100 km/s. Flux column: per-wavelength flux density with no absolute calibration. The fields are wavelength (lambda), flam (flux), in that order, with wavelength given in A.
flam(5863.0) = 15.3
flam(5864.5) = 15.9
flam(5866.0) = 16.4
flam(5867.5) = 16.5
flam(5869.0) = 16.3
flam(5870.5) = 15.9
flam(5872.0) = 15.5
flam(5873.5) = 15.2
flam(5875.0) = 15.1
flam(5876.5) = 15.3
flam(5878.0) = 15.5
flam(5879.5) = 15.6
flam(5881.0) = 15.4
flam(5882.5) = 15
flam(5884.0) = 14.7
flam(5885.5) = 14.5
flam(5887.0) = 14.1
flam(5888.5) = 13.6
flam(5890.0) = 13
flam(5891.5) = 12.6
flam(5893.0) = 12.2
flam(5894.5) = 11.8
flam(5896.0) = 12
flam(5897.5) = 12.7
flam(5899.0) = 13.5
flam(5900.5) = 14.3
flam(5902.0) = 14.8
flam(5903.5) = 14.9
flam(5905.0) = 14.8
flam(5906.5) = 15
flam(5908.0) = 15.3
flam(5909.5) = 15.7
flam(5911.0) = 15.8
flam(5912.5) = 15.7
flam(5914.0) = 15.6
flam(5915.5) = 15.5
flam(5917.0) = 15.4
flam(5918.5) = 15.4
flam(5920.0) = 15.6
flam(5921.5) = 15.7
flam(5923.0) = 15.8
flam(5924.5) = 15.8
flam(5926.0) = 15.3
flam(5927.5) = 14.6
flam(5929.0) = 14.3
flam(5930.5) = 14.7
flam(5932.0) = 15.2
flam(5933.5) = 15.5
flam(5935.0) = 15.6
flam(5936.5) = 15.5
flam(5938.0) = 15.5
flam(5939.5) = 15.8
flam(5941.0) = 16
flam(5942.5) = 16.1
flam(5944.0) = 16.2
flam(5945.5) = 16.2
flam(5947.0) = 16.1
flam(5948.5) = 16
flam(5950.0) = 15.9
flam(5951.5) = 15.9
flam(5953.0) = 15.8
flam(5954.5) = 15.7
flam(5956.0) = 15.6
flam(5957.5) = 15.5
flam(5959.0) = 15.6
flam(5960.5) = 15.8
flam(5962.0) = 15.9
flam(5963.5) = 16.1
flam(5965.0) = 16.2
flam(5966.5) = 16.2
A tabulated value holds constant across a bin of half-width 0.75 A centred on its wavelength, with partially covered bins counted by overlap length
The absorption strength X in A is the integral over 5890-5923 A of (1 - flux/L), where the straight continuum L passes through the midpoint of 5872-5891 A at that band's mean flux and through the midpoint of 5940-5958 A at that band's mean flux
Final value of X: 1.5 A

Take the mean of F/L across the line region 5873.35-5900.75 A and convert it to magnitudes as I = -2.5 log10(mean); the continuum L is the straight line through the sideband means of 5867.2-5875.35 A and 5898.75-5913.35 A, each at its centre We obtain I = 0.11 mag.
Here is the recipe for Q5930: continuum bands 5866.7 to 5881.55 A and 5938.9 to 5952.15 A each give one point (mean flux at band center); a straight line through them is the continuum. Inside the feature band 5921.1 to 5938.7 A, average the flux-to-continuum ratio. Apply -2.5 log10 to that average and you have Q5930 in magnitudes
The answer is 0.05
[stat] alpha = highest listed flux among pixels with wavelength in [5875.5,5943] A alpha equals 16.1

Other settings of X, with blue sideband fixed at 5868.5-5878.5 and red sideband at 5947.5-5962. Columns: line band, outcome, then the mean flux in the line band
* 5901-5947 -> 0.7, 15.4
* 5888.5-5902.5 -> 2.3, 13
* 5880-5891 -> 0.9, 14.3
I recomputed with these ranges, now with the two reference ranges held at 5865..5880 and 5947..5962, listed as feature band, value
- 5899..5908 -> 0.075 mag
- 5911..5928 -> 0.017 mag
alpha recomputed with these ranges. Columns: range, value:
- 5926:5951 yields 16.2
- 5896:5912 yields 15.8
